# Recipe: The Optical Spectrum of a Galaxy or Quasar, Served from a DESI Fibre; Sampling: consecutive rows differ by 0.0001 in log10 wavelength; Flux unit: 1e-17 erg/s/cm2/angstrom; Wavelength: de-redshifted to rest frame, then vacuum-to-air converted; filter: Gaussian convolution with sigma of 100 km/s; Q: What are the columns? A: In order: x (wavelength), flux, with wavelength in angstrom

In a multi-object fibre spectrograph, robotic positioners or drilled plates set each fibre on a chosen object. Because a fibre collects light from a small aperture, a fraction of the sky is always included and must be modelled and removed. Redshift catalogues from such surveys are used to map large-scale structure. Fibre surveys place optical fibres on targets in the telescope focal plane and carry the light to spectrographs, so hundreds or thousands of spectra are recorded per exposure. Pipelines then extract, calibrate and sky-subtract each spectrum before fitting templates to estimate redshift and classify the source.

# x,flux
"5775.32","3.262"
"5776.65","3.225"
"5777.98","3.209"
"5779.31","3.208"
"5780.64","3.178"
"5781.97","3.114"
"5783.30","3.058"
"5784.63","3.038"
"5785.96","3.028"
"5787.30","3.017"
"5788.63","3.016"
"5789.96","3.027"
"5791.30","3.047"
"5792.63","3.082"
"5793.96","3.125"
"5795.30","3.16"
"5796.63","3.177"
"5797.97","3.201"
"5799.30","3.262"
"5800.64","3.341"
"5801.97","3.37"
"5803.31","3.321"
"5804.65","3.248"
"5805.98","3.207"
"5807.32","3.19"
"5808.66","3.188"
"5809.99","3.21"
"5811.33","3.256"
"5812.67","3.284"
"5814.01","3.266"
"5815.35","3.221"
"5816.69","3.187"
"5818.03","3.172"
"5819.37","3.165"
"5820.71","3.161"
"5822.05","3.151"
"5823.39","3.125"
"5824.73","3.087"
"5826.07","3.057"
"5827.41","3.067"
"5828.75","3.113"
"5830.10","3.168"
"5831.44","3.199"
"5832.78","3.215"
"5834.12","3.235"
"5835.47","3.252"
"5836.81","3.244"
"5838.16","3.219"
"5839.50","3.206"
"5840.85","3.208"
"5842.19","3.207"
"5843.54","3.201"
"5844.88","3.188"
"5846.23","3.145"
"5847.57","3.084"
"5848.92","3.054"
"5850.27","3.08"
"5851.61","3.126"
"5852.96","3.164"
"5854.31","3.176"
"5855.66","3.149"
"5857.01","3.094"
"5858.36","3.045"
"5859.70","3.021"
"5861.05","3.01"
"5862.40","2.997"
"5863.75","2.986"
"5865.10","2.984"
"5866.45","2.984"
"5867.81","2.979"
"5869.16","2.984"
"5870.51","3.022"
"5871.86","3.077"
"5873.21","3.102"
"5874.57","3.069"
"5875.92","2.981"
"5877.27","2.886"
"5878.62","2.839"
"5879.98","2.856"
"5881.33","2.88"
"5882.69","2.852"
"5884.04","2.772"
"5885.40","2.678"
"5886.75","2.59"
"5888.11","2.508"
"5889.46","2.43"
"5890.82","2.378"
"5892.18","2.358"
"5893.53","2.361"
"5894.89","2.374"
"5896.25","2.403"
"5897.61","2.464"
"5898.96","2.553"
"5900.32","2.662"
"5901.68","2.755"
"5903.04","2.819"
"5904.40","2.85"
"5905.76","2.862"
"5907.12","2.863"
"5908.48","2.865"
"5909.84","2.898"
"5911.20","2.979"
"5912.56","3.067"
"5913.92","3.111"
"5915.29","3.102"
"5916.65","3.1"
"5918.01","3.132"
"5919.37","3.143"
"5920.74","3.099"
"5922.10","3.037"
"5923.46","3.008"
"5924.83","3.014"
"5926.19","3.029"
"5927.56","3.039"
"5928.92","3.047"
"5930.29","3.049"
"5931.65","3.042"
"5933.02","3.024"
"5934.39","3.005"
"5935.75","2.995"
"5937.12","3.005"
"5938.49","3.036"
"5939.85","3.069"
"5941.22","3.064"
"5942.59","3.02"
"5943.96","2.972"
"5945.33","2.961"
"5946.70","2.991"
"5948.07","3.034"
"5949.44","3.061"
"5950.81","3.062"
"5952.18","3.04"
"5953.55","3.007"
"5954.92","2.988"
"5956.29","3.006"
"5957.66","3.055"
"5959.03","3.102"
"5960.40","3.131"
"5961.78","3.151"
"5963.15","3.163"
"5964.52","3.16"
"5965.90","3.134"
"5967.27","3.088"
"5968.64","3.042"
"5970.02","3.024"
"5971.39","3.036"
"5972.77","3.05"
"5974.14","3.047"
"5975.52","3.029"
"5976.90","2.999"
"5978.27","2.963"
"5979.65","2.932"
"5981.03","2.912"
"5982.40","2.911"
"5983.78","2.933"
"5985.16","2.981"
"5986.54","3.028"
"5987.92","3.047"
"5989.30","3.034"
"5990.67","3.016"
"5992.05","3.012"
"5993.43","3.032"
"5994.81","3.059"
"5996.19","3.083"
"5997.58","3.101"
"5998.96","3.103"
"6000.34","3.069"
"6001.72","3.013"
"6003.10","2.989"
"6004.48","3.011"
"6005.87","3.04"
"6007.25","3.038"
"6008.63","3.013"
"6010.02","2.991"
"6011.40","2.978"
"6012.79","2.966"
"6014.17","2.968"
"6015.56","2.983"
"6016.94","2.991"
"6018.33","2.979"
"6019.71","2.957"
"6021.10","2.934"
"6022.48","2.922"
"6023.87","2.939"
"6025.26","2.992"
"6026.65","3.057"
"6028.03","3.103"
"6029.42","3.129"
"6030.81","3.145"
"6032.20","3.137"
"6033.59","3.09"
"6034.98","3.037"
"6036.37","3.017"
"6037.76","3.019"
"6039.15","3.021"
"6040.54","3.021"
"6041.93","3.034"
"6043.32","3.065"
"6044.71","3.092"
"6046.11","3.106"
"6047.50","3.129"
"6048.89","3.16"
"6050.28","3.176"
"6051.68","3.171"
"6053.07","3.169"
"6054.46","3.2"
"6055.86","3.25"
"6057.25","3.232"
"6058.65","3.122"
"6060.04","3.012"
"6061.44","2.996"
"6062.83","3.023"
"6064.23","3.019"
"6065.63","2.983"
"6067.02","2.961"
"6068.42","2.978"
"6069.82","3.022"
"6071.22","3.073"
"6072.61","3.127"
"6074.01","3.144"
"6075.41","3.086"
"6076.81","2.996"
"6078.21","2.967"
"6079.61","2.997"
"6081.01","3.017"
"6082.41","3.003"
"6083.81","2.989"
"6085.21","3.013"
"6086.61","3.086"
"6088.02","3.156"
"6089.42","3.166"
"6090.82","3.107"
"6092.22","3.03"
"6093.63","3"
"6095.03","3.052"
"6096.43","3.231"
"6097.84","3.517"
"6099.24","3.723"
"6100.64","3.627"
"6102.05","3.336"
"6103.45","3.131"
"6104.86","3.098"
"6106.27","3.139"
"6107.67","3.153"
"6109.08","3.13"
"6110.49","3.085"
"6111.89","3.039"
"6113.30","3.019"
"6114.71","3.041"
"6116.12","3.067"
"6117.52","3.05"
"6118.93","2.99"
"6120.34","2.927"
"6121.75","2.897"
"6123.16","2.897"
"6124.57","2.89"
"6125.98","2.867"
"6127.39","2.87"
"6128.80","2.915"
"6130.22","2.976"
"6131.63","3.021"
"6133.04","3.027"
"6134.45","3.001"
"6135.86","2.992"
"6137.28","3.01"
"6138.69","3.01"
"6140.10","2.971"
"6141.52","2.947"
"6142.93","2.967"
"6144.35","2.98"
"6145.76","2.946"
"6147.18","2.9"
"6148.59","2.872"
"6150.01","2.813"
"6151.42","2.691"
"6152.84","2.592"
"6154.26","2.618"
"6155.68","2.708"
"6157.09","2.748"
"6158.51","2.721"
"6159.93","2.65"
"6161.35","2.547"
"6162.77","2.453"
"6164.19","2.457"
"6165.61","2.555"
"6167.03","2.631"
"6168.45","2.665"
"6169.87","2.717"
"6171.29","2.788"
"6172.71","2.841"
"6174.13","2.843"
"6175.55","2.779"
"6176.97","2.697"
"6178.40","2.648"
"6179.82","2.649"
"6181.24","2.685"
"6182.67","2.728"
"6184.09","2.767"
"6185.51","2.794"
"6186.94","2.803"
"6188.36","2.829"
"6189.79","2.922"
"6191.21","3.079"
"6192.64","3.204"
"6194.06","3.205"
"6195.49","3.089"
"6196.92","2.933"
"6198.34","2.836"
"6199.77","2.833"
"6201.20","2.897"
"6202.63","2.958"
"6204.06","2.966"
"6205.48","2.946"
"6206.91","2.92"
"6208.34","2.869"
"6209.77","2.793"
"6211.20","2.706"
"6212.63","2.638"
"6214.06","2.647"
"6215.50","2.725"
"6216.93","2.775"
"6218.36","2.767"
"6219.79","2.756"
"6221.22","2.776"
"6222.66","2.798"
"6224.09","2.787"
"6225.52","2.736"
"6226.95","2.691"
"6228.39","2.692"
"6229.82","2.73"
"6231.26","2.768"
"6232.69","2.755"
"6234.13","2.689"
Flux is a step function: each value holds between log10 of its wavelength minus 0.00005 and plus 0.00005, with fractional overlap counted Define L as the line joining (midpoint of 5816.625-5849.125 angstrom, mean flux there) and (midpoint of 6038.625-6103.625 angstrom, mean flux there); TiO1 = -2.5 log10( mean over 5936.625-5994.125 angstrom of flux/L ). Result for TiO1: 0.04 mag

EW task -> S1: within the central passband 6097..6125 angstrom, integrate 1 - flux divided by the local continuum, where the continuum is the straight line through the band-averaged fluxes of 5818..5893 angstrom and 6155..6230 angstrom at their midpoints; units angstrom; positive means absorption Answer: -3.0 angstrom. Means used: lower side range 3.01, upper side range 2.78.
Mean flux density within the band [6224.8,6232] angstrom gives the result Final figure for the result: 2.73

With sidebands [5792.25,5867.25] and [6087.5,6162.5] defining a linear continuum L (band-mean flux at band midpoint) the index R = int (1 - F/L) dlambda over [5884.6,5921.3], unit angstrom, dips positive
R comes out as 4.3 angstrom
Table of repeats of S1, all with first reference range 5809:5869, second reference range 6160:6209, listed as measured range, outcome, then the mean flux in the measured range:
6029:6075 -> -2.4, 3.09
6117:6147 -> -1.0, 2.96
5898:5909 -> 1.1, 2.77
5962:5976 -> -0.3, 3.08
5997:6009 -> -0.2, 3.04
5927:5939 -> 0.1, 3.03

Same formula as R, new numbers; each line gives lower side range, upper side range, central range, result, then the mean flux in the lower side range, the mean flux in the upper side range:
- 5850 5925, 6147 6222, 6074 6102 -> -3.34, 2.88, 2.78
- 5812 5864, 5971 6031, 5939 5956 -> 0.19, 3.15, 3.01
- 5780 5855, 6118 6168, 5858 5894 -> 3.10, 3.17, 2.83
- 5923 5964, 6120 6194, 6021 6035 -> -0.46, 3.04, 2.82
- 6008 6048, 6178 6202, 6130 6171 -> 1.68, 3.03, 2.88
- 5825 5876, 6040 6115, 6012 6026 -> 0.68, 3.11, 3.12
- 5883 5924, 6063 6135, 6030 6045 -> -0.42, 2.77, 3.07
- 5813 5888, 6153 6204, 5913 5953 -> -0.65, 3.07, 2.78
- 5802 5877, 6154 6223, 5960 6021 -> -0.84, 3.14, 2.78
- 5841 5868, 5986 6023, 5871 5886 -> 0.81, 3.09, 3.01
